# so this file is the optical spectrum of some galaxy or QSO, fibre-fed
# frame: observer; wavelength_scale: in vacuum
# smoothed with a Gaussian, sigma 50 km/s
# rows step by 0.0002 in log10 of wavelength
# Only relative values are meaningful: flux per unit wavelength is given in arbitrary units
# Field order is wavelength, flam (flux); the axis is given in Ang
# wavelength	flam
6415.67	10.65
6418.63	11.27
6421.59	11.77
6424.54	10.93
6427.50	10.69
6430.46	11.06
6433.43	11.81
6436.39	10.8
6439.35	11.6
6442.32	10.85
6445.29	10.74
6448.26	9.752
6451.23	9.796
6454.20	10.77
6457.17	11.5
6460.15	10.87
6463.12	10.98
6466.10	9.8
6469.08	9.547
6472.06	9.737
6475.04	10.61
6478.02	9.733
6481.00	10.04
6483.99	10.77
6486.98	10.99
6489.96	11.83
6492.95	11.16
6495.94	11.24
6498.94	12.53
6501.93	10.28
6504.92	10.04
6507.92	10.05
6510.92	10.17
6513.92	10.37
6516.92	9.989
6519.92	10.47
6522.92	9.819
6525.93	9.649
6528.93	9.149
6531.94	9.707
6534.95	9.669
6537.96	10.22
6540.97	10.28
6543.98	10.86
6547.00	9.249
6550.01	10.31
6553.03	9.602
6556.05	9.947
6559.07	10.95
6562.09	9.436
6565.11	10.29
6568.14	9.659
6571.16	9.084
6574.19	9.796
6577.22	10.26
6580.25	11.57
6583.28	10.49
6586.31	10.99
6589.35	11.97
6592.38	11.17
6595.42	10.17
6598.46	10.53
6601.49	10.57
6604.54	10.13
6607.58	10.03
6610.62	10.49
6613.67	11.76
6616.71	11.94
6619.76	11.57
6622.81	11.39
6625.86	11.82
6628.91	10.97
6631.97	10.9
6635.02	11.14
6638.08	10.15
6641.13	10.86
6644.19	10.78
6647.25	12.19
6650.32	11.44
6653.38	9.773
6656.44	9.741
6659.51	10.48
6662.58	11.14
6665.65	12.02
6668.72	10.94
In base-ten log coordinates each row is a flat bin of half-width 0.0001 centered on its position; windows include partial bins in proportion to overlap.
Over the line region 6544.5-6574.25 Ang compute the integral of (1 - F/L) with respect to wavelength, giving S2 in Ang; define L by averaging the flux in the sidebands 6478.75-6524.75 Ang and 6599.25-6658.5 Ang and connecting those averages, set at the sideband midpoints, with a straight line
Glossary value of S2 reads 2.5 Ang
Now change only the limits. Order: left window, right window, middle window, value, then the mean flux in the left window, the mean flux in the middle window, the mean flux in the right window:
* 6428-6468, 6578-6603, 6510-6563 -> 4.23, 10.8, 10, 10.9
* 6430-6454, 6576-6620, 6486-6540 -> 2.17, 10.8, 10.4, 10.9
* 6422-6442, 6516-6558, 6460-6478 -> 0.95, 11.2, 10.2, 9.93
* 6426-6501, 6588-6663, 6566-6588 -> 1.20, 10.8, 10.3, 10.9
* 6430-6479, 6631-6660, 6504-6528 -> 1.33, 10.6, 10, 10.8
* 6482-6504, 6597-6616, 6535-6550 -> 1.15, 11.2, 10.1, 10.6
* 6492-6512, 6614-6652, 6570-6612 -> 2.21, 10.8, 10.5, 11.3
